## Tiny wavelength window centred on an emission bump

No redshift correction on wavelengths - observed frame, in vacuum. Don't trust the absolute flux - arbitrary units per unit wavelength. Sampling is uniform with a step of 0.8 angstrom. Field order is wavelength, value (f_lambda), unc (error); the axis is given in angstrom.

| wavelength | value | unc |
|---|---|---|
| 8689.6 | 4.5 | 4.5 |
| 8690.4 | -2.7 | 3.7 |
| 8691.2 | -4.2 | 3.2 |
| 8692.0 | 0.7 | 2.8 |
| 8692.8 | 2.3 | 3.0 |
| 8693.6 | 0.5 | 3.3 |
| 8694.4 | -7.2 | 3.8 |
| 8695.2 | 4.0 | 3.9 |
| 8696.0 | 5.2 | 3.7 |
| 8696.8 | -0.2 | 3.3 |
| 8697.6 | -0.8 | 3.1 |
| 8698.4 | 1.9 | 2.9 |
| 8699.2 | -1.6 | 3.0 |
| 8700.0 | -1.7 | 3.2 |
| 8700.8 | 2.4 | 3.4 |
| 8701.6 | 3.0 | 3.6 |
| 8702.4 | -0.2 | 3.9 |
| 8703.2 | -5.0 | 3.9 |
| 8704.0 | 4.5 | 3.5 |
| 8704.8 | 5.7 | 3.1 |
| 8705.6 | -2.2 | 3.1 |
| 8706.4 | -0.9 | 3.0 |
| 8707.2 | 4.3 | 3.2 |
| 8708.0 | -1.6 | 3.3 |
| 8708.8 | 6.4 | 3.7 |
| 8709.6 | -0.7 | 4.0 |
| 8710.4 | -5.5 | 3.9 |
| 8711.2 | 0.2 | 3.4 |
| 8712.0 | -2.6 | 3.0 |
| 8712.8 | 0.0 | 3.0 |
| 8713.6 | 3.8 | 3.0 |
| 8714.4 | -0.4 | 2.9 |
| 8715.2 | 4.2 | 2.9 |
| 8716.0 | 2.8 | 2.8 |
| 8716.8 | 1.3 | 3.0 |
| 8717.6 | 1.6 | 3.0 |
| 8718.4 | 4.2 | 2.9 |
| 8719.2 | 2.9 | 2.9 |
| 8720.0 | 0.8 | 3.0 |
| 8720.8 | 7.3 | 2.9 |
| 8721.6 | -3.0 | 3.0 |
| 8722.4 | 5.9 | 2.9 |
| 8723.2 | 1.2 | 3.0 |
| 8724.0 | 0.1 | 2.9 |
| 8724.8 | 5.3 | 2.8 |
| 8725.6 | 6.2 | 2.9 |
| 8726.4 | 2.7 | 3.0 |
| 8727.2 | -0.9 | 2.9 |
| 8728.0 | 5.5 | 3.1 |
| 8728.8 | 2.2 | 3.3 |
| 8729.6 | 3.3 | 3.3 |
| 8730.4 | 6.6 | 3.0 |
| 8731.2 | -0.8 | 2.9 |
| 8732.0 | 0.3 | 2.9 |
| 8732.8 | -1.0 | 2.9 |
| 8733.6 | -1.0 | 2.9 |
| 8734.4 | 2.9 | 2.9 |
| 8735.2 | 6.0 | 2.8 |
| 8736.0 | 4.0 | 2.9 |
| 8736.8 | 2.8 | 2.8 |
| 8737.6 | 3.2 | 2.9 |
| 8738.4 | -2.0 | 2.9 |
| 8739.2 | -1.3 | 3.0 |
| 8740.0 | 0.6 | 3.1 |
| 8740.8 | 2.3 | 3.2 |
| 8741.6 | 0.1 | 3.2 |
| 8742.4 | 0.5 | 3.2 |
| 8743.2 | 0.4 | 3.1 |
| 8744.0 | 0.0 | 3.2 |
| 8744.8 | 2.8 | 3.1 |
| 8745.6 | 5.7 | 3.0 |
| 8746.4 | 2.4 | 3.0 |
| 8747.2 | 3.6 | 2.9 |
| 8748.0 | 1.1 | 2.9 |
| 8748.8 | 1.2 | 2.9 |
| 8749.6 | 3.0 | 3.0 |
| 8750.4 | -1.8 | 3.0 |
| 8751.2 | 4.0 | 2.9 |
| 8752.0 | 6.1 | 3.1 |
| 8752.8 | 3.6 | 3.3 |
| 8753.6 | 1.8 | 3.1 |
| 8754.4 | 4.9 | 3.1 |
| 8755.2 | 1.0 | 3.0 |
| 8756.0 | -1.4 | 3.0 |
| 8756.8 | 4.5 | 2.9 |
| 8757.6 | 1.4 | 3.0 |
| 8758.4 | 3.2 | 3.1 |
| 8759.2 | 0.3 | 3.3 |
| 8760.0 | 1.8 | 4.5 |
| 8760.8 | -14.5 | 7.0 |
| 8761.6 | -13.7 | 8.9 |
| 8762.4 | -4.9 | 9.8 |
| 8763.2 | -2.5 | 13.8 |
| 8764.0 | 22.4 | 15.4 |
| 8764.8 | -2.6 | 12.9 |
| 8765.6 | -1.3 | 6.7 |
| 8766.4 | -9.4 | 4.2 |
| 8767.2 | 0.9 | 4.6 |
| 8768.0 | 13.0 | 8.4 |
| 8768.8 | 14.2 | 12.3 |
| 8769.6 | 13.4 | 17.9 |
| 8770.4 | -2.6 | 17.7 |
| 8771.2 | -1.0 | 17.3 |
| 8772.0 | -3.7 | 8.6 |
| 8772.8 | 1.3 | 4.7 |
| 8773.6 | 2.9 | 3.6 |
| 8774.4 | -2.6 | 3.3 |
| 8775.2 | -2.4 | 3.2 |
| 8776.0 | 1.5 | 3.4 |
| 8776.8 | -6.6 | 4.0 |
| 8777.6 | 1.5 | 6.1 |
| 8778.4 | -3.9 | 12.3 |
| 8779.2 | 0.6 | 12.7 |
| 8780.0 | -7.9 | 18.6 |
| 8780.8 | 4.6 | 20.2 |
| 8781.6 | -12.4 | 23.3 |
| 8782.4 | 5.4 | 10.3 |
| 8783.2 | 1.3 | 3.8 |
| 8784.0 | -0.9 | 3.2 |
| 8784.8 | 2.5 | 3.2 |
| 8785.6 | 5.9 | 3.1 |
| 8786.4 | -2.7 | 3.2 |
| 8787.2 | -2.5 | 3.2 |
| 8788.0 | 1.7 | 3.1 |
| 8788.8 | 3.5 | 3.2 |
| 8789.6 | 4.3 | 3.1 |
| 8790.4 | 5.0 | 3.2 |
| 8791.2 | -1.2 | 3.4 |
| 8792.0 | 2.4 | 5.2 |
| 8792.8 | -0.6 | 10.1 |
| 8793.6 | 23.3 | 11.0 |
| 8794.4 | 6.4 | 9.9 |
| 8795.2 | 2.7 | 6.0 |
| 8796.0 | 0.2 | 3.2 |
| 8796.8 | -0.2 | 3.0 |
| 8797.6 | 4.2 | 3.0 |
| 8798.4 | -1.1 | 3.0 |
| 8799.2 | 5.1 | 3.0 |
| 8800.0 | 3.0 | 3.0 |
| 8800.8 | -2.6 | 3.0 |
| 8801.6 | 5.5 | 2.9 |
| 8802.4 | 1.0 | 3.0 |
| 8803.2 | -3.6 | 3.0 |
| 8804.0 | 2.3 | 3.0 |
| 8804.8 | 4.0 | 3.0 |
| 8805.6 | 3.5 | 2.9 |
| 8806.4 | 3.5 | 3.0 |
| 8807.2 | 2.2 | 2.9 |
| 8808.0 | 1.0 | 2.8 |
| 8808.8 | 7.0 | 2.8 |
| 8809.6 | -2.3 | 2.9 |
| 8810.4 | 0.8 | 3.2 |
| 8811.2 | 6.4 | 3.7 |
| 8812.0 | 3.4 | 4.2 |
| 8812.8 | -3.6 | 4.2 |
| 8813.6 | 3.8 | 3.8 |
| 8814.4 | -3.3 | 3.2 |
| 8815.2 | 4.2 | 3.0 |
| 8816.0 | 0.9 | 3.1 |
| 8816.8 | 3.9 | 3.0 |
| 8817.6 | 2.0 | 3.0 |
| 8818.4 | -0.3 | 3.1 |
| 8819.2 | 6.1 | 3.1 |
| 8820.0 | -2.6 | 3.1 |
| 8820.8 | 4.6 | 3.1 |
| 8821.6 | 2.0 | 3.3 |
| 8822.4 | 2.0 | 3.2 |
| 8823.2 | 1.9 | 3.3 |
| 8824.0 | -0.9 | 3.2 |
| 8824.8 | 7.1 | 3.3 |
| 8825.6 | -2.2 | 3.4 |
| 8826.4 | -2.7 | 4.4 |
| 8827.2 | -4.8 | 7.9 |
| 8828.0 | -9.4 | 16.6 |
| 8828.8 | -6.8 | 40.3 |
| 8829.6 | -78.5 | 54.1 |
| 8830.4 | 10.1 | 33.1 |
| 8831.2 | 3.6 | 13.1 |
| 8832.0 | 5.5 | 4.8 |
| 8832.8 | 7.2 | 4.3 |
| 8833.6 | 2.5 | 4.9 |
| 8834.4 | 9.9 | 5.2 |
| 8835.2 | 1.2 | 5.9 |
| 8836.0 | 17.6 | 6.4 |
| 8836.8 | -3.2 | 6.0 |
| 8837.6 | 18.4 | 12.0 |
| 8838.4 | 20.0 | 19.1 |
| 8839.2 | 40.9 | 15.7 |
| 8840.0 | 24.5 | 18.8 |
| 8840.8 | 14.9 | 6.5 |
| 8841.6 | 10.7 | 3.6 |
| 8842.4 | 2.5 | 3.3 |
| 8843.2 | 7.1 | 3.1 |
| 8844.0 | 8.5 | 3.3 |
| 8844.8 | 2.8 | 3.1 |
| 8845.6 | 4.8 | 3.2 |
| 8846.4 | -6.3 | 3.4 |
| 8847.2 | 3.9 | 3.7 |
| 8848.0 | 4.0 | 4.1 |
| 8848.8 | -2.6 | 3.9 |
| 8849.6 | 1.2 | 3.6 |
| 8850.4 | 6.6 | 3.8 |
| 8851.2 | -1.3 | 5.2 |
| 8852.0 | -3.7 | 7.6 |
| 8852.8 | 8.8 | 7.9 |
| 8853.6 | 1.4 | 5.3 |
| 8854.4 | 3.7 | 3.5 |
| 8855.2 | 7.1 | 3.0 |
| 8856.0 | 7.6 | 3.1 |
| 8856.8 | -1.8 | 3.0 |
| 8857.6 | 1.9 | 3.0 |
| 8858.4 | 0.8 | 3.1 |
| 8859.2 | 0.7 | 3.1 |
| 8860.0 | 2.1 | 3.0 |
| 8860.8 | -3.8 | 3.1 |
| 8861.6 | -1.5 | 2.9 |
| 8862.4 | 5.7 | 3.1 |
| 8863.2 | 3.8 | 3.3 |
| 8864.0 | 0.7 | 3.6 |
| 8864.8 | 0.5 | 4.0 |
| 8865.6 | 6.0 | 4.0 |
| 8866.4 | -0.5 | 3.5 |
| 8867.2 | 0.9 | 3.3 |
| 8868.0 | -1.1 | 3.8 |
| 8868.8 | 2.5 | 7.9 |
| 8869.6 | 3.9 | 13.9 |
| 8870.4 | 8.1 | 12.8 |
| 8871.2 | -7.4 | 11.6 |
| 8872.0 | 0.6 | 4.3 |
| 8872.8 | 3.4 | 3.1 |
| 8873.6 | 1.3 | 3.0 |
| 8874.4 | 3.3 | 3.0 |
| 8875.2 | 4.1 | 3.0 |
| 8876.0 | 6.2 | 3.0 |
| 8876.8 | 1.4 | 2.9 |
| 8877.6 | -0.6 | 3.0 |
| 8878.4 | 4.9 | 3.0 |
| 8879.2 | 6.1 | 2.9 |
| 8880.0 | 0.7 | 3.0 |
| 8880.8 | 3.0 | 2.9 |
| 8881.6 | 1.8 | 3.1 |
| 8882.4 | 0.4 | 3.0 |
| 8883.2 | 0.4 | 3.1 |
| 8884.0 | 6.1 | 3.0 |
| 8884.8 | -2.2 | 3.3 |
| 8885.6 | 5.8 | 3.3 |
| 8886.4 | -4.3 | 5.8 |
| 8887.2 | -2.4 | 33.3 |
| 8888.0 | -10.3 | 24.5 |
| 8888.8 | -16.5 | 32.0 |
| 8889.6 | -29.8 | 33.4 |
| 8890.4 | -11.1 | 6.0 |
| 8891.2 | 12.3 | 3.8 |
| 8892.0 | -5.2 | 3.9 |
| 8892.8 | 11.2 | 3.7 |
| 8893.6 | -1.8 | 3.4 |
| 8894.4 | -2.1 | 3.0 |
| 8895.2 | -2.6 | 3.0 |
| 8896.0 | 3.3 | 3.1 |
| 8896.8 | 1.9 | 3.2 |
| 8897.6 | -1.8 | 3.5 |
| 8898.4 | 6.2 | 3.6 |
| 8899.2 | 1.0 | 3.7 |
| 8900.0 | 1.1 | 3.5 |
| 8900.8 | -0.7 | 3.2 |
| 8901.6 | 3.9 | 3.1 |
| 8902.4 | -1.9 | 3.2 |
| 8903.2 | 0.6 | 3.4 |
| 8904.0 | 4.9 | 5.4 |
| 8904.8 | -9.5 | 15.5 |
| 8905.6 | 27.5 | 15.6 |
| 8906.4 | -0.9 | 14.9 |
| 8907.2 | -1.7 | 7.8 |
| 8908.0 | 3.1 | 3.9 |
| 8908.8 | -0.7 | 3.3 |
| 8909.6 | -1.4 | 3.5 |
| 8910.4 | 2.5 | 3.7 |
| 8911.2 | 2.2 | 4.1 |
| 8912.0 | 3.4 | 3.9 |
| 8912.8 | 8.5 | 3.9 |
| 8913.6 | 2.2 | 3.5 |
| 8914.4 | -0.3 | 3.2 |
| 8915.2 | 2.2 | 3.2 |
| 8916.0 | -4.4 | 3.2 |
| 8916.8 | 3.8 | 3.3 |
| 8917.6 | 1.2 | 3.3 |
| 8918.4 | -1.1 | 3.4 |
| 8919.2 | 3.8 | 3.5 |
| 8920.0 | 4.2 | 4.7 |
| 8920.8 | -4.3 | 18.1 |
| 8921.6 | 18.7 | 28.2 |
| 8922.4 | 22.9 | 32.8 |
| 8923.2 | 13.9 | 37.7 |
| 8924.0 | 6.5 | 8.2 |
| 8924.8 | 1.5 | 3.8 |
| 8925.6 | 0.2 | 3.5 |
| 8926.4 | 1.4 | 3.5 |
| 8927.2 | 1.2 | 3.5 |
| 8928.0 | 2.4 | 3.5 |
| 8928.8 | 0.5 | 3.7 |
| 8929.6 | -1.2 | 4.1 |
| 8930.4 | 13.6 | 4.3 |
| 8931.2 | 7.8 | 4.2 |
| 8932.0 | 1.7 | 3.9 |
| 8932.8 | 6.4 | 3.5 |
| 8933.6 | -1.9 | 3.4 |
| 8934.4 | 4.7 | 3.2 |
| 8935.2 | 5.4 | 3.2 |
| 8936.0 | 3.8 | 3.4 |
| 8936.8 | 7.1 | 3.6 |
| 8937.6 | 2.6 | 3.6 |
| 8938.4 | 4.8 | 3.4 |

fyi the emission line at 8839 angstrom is Hgamma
